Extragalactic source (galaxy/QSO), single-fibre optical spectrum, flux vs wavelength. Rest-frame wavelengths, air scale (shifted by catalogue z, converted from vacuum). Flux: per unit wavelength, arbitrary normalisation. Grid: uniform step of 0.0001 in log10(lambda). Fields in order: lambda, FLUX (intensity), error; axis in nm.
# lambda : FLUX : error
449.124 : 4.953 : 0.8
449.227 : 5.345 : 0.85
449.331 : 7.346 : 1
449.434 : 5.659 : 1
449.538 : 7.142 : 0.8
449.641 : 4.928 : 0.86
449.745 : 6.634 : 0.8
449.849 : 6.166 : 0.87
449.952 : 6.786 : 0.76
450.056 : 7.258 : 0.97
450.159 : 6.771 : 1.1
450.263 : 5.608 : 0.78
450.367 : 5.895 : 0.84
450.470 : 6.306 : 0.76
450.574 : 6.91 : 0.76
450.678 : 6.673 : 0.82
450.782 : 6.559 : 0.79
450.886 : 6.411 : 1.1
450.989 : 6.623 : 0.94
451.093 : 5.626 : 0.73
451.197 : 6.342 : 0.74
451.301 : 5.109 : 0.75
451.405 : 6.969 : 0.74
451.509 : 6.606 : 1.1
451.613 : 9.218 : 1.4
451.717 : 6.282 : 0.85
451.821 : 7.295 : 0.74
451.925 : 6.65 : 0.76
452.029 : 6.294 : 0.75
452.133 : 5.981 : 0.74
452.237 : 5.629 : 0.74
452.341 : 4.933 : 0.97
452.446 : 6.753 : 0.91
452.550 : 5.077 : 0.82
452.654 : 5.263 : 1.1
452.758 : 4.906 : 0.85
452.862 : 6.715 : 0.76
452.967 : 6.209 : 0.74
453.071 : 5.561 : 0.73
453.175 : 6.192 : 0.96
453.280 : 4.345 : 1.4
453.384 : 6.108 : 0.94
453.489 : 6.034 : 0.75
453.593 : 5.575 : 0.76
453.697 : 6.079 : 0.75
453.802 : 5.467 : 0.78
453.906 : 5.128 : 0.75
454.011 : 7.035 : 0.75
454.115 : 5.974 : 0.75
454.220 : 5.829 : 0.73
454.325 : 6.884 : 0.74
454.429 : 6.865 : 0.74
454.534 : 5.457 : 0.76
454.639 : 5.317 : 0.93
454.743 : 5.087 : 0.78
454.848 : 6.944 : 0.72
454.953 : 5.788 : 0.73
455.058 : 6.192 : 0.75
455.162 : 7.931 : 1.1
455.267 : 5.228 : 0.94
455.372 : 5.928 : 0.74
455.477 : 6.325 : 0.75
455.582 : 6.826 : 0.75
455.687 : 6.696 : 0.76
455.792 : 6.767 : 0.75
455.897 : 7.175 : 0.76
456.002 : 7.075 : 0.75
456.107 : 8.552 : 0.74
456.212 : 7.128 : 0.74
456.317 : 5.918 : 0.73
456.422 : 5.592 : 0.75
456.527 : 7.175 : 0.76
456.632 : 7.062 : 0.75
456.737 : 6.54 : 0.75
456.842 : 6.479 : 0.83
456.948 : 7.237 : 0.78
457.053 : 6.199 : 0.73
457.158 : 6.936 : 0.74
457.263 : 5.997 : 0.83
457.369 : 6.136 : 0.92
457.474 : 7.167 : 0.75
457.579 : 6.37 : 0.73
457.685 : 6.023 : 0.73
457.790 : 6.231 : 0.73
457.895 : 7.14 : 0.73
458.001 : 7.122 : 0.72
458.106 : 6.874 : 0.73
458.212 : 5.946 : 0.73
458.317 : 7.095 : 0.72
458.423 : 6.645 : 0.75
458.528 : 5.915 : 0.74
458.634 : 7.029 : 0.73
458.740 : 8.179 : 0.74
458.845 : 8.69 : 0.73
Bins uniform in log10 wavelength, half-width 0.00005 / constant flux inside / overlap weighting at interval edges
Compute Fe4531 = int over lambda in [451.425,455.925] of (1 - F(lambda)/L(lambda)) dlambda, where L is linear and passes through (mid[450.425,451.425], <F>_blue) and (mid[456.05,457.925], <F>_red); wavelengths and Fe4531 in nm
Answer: 0.23 nm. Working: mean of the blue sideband 6.33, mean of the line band 6.15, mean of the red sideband 6.66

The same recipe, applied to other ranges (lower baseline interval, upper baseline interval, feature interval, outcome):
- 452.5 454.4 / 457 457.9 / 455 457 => -0.165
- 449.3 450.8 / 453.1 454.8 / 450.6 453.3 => -0.021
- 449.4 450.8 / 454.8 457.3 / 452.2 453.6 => 0.181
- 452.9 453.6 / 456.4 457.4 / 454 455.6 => -0.026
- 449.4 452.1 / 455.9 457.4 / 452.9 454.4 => 0.159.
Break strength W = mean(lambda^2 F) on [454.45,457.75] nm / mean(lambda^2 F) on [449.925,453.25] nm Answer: 1.06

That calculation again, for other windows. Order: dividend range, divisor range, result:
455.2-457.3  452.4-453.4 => 1.19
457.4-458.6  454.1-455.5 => 1.09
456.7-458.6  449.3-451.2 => 1.06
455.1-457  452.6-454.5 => 1.16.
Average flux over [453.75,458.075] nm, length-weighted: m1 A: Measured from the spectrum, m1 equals 6.46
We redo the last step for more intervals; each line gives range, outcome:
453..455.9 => 6.08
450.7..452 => 6.64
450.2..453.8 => 6.13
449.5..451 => 6.44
